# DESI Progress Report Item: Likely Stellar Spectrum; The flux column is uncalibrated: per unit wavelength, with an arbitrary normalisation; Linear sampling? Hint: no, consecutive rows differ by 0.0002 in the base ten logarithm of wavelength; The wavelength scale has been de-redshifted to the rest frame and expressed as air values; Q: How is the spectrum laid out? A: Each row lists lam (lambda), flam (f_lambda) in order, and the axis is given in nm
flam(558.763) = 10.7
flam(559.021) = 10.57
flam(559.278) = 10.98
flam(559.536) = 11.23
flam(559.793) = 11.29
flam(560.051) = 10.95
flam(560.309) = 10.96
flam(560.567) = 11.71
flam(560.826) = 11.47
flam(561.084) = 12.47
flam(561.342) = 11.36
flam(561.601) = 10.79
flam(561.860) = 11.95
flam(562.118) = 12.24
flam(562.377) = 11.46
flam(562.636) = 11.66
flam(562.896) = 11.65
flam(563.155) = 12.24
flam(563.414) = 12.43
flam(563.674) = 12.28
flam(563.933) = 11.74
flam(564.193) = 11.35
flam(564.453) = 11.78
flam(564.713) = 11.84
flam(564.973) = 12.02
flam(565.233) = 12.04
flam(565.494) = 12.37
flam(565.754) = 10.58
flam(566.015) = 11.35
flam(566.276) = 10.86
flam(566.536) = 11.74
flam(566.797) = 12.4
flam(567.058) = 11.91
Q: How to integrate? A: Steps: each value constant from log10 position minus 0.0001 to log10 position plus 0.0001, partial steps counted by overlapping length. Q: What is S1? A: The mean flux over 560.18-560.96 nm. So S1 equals 11.4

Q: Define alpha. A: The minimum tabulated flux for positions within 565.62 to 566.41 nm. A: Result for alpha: 10.58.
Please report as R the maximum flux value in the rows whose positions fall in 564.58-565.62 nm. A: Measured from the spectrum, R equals 12.37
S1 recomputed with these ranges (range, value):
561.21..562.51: 11.6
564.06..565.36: 11.8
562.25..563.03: 11.6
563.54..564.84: 11.8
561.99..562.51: 11.8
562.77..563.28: 12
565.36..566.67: 11.4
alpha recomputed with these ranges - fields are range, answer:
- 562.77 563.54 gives 11.65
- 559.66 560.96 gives 10.95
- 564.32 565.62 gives 11.78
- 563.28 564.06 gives 11.74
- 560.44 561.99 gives 10.79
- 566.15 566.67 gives 10.86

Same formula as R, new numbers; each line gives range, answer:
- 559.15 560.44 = 11.29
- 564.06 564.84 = 11.84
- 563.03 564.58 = 12.43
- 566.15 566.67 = 11.74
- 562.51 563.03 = 11.66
